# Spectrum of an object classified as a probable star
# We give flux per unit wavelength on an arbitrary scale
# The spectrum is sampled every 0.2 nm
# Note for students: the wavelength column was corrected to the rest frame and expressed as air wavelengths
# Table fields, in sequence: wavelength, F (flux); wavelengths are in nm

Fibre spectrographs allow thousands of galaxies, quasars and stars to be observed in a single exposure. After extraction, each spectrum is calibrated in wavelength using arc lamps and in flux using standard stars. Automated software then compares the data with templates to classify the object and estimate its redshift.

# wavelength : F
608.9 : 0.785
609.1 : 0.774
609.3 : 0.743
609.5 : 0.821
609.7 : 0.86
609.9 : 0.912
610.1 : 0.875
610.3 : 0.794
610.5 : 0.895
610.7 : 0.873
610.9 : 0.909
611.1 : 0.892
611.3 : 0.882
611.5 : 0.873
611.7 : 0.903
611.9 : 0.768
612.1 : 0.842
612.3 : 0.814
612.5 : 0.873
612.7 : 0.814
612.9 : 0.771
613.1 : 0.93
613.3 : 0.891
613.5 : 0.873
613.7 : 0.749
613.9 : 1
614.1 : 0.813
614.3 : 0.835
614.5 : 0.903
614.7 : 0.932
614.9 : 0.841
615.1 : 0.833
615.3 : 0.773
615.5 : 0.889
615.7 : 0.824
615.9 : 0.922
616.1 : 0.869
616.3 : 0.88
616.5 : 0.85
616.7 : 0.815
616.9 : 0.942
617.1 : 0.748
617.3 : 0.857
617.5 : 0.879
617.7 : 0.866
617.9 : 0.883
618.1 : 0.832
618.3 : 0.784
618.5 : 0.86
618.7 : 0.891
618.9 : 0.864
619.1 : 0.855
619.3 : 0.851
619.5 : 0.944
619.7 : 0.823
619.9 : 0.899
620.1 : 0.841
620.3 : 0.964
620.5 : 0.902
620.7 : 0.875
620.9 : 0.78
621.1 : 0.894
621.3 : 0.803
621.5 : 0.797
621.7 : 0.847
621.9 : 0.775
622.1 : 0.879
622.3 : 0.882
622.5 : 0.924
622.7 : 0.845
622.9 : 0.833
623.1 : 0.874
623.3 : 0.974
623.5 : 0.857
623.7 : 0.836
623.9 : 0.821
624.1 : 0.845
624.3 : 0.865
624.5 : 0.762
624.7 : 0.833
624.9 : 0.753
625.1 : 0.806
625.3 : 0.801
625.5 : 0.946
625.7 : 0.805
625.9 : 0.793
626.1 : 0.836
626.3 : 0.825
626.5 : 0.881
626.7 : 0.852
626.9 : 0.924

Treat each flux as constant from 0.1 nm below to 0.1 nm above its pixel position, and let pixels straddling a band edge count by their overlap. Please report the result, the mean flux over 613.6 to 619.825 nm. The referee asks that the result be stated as 0.858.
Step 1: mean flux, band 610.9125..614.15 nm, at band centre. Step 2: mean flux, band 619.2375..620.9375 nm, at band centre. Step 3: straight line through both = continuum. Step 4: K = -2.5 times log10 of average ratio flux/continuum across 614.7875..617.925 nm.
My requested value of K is 0.02 mag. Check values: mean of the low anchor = 0.858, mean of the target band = 0.854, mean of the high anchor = 0.879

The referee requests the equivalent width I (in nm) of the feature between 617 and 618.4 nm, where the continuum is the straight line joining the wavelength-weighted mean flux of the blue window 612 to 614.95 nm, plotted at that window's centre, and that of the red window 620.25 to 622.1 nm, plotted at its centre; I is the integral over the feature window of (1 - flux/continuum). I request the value 0.03 nm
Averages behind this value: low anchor 0.859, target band 0.836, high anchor 0.847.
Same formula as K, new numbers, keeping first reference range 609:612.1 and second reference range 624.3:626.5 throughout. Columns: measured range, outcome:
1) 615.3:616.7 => -0.027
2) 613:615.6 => -0.029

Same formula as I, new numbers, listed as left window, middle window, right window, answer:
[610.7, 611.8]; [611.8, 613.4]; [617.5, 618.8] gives 0.08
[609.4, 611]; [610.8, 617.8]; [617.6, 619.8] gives 0.04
